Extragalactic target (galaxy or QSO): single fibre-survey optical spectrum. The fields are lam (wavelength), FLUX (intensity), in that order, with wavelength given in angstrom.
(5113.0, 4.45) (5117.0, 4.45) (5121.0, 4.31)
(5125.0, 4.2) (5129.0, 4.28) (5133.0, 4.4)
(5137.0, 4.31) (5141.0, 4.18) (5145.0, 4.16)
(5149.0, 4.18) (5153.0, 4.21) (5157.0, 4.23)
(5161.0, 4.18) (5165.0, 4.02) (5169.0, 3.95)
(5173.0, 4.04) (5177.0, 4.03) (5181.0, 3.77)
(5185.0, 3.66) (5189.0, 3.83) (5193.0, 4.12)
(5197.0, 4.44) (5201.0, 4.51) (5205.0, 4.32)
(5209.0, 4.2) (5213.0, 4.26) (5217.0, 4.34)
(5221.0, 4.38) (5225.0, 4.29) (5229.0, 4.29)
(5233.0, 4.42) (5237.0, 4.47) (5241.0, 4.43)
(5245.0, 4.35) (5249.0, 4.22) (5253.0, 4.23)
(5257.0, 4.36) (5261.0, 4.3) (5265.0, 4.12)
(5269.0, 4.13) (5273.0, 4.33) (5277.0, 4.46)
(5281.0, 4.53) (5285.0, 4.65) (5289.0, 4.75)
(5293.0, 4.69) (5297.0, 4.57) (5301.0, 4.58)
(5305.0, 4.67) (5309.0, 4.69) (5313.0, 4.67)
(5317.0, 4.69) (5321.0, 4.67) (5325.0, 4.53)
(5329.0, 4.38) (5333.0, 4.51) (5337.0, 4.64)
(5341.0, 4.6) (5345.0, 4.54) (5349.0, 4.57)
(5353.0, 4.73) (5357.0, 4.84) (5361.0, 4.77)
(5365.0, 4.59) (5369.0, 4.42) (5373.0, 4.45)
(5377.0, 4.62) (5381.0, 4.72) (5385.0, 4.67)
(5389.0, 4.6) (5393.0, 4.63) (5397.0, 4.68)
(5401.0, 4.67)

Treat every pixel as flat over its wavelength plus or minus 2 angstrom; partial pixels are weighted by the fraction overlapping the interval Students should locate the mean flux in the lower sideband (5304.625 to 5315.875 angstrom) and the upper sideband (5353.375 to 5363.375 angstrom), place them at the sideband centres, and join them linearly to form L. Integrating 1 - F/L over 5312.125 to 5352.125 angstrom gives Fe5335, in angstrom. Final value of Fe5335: 1.2 angstrom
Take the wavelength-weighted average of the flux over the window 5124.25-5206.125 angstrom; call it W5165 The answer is 4.14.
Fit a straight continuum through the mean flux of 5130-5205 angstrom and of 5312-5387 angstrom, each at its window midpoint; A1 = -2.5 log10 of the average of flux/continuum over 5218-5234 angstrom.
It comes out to -0.01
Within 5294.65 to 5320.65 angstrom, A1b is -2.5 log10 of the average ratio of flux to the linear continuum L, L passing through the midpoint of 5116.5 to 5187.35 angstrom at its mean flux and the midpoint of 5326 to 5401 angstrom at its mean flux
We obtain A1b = -0.039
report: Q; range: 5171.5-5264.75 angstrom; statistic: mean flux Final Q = 4.23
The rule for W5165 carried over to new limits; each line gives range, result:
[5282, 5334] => 4.62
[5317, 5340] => 4.56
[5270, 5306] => 4.57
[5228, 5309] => 4.44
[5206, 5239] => 4.33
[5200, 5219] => 4.32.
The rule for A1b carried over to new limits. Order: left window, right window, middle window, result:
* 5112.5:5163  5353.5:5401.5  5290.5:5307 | -0.03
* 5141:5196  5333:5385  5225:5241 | -0.04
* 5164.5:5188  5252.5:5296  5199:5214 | -0.07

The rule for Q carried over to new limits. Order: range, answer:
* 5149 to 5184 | 4.05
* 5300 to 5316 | 4.66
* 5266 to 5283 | 4.35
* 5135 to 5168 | 4.18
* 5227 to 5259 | 4.35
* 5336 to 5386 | 4.63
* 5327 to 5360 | 4.61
